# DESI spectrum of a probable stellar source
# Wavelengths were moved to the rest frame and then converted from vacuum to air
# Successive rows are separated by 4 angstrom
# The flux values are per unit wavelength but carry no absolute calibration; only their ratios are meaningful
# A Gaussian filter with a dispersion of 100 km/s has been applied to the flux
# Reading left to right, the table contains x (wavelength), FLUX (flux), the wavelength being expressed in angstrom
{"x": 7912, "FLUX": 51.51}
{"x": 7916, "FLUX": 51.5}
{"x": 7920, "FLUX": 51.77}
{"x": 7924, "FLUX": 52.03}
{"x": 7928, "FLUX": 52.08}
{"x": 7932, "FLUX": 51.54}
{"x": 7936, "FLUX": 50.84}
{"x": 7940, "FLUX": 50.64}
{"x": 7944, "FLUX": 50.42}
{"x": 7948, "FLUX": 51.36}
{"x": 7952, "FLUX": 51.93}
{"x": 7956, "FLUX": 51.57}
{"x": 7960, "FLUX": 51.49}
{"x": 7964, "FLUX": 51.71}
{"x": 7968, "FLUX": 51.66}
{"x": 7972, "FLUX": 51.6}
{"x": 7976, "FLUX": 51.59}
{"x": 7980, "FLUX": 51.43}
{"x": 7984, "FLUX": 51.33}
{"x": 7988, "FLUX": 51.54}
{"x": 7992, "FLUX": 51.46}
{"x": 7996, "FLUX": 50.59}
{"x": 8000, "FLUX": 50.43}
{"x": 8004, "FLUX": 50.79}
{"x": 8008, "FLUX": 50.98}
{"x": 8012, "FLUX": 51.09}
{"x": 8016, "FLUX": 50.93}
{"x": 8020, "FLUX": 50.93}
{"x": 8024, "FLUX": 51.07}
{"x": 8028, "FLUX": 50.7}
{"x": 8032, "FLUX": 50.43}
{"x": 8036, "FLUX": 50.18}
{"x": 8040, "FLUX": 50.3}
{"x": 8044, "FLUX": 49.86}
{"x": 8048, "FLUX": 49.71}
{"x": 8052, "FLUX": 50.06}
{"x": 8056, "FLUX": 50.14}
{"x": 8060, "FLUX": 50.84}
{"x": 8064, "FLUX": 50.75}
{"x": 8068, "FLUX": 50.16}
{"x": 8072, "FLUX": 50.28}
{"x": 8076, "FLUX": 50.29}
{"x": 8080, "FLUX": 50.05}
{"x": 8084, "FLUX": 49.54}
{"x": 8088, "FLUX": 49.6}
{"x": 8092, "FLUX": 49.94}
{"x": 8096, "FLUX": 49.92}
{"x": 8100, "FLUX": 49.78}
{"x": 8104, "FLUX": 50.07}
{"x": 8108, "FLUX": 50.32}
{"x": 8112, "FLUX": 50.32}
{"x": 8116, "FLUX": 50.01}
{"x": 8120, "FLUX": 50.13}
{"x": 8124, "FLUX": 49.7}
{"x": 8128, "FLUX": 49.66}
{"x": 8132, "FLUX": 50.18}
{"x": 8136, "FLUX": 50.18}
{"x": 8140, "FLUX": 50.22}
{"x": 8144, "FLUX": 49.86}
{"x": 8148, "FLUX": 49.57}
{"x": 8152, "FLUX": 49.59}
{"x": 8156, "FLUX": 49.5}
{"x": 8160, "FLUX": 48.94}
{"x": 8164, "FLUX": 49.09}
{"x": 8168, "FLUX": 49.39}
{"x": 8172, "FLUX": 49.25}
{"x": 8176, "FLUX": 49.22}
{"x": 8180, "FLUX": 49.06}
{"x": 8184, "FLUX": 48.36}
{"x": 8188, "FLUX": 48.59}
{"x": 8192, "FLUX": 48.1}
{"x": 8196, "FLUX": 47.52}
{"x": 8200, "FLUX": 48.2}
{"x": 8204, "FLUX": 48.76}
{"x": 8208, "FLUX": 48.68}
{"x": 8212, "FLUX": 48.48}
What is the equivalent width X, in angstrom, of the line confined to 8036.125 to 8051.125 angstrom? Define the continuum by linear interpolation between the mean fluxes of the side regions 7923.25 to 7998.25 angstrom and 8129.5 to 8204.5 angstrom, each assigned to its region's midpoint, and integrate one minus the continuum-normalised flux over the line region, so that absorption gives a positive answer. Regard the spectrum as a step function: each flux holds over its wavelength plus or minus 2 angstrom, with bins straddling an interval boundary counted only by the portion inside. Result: 0.1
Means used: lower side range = 51.4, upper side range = 49.1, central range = 50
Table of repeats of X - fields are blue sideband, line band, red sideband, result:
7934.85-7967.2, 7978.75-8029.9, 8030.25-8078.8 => -0.3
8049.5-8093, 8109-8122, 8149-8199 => -0.1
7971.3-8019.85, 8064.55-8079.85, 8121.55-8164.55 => 0.0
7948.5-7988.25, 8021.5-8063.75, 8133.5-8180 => 0.3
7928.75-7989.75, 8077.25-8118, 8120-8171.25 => 0.1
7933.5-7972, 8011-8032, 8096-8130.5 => -0.1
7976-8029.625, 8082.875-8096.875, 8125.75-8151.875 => 0.2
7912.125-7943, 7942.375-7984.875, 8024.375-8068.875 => -0.3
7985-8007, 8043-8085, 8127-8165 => 0.2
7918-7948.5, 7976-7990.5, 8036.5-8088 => -0.2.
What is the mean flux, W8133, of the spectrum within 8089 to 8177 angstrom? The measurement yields 49.8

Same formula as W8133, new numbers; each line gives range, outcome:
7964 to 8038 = 51.1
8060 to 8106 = 50.1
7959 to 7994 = 51.5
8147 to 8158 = 49.6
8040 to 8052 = 49.9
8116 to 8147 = 50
